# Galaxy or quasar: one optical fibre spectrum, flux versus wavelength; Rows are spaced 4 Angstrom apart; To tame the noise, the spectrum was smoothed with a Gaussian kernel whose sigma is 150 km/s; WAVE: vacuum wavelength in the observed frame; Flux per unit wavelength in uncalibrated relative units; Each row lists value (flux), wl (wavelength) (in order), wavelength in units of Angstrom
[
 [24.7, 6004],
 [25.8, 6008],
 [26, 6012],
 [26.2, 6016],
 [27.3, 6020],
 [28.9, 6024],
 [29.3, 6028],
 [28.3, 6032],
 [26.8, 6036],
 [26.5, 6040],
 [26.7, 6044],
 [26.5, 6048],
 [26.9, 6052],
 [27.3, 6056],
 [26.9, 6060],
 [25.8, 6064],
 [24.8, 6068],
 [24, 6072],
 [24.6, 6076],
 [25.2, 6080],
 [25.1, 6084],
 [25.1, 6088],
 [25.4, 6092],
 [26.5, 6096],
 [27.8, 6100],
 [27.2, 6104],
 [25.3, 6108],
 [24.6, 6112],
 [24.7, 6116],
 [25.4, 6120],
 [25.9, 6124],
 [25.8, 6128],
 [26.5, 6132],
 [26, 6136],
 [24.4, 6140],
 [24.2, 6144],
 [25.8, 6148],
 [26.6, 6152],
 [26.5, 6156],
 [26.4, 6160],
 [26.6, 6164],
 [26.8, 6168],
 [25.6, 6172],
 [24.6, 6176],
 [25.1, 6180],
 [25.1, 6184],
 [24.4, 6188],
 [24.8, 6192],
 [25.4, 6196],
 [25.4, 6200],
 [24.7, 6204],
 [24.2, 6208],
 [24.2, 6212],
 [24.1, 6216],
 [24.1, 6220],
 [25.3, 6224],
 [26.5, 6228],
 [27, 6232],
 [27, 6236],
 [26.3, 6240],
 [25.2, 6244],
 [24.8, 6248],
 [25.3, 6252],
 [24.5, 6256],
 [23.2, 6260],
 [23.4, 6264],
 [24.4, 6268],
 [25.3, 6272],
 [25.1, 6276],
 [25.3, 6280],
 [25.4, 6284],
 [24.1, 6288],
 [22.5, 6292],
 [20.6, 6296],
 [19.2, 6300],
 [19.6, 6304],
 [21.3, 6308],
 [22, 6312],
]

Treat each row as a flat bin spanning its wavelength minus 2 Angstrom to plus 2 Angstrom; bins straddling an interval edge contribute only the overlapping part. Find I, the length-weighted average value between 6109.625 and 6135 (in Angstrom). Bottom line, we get 25.5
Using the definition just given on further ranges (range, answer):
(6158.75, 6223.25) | 25.1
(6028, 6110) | 26.2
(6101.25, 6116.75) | 25.6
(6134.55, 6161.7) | 25.7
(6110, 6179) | 25.7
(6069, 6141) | 25.5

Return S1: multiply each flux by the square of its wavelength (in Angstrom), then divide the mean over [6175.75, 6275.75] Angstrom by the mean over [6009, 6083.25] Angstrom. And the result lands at 1.00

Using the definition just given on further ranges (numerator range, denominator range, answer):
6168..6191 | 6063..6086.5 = 1.04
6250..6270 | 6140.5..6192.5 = 0.97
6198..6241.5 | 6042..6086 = 1.03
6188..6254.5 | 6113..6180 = 1.01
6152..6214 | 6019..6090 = 1.00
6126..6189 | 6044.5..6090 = 1.03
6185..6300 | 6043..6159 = 1.00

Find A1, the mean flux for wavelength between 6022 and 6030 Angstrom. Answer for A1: 29.1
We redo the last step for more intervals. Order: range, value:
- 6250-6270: 24.2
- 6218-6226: 24.7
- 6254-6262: 23.9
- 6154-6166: 26.5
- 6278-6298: 23.6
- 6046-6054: 26.7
